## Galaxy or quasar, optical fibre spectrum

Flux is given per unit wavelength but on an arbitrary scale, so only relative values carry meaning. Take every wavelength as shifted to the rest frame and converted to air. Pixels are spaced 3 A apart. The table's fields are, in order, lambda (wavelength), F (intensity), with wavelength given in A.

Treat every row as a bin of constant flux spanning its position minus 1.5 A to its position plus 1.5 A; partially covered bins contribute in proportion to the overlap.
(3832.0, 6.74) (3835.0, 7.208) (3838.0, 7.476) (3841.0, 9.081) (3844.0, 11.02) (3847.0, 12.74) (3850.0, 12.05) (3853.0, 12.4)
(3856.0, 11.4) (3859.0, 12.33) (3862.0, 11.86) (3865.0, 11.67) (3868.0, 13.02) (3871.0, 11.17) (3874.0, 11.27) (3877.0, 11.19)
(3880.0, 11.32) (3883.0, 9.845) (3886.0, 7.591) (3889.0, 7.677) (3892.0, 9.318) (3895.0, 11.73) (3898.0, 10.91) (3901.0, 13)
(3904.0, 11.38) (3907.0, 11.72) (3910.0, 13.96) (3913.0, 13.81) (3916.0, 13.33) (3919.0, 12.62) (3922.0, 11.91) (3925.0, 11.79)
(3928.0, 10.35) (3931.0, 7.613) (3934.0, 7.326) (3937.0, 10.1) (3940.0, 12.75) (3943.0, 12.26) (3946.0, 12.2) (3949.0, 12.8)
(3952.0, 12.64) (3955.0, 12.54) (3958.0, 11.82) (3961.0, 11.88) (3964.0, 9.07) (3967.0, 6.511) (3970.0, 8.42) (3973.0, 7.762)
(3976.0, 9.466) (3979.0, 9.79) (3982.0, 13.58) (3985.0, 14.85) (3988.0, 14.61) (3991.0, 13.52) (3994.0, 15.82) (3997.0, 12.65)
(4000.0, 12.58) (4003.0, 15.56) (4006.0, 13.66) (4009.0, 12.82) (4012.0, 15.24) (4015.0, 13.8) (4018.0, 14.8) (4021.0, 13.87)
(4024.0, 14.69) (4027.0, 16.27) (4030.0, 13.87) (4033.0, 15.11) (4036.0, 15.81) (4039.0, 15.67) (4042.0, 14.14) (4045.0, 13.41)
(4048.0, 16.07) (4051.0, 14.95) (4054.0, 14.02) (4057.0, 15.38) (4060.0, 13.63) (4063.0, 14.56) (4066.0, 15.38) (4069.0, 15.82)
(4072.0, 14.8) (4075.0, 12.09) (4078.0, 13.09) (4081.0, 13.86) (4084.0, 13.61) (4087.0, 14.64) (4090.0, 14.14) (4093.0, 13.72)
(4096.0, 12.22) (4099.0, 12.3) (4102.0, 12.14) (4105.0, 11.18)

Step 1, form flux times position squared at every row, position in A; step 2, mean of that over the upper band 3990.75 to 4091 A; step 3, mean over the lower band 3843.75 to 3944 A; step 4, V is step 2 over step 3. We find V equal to 1.37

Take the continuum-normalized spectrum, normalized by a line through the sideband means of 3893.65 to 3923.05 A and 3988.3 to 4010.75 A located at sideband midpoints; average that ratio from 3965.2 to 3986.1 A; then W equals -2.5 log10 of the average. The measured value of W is 0.33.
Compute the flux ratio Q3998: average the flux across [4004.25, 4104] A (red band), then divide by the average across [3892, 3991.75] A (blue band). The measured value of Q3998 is 1.2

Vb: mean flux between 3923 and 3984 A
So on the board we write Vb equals 10.6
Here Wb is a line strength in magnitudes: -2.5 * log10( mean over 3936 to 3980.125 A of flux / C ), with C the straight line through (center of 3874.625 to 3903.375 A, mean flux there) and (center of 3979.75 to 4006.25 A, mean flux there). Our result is 0.19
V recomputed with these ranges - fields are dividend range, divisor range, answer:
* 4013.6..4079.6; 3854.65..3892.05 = 1.48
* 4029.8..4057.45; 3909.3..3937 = 1.40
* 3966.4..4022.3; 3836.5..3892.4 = 1.26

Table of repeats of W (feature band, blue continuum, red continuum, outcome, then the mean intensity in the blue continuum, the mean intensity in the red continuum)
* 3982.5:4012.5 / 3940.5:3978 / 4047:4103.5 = -0.20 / 10.7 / 14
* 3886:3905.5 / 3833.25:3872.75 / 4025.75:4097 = 0.13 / 11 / 14.4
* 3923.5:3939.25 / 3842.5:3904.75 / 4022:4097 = 0.26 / 11.2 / 14.4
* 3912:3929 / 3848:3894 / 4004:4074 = -0.02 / 11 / 14.7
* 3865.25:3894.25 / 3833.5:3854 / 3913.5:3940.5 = 0.02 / 10.2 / 10.9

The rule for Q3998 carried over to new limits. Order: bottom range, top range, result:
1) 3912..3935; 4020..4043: 1.35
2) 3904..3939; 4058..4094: 1.25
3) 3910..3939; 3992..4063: 1.30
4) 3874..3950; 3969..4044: 1.22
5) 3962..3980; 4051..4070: 1.73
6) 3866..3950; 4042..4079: 1.29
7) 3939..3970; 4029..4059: 1.32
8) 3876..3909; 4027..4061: 1.40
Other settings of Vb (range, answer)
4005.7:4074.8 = 14.7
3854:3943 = 11.2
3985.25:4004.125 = 14.1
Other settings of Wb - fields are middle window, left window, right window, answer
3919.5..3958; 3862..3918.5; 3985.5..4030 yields 0.12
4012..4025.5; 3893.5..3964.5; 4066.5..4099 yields -0.12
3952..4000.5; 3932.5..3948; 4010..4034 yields 0.10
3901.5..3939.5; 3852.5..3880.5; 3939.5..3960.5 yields 0.07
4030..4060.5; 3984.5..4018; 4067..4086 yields -0.06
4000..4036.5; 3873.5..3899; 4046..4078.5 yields -0.08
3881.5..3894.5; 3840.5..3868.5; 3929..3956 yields 0.29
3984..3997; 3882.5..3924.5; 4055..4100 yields -0.14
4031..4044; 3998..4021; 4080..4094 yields -0.08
